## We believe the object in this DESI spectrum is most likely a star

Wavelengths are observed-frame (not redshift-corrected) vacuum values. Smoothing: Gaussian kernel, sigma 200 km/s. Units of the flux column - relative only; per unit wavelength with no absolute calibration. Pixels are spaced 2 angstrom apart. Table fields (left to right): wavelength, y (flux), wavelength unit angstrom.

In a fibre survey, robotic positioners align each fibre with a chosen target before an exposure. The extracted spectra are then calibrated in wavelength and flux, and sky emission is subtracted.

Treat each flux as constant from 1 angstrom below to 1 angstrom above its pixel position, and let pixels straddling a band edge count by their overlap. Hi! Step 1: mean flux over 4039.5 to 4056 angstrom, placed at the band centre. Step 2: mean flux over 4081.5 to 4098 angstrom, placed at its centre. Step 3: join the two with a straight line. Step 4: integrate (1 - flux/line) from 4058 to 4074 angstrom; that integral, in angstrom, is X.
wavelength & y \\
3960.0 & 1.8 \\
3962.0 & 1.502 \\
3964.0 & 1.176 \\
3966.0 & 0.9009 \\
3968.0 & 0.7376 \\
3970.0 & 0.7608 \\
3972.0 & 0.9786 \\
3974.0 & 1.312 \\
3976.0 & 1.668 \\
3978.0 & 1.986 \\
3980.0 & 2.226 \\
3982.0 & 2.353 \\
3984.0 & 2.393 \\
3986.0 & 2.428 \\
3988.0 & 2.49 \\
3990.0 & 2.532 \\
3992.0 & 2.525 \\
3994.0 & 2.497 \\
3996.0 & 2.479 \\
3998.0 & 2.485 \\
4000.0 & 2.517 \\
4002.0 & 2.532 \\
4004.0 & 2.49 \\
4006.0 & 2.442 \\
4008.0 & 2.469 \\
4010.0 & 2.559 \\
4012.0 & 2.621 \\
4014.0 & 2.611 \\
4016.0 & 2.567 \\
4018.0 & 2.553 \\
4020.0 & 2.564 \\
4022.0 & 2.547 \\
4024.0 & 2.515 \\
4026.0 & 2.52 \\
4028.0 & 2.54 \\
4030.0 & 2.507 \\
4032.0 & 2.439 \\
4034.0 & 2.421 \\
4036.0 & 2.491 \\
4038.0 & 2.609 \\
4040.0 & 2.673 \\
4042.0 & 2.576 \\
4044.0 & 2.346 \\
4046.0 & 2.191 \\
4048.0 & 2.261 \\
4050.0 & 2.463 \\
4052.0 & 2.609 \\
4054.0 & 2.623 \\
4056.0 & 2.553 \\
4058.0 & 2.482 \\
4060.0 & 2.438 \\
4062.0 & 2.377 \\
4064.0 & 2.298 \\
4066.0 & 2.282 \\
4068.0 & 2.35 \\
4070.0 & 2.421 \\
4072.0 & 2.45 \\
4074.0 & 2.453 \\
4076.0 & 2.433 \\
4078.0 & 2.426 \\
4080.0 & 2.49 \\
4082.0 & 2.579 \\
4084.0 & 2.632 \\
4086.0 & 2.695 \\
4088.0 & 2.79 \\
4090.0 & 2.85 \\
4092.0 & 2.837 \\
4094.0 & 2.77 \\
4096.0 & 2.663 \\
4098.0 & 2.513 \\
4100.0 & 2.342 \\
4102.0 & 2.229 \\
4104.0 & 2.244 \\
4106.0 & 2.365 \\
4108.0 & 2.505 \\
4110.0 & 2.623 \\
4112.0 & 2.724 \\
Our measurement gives 1.2 angstrom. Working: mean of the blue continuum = 2.47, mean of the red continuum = 2.72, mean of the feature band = 2.39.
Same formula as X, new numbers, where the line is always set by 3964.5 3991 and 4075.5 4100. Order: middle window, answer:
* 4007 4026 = -4.6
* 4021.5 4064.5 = -4.1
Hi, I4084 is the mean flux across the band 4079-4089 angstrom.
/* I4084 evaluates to 2.64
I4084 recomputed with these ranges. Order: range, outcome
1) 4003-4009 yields 2.47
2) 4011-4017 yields 2.6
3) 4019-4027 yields 2.54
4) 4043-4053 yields 2.37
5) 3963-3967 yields 1.04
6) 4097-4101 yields 2.43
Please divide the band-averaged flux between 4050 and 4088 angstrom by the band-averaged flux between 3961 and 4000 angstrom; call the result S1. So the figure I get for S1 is 1.3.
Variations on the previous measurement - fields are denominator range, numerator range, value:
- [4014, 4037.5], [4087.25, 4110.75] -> 1.01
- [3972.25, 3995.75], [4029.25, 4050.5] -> 1.12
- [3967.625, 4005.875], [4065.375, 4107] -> 1.20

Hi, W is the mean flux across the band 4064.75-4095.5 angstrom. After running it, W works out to 2.56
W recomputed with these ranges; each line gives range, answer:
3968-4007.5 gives 2.13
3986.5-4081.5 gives 2.48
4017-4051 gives 2.48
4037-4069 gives 2.45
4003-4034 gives 2.53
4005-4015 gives 2.54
